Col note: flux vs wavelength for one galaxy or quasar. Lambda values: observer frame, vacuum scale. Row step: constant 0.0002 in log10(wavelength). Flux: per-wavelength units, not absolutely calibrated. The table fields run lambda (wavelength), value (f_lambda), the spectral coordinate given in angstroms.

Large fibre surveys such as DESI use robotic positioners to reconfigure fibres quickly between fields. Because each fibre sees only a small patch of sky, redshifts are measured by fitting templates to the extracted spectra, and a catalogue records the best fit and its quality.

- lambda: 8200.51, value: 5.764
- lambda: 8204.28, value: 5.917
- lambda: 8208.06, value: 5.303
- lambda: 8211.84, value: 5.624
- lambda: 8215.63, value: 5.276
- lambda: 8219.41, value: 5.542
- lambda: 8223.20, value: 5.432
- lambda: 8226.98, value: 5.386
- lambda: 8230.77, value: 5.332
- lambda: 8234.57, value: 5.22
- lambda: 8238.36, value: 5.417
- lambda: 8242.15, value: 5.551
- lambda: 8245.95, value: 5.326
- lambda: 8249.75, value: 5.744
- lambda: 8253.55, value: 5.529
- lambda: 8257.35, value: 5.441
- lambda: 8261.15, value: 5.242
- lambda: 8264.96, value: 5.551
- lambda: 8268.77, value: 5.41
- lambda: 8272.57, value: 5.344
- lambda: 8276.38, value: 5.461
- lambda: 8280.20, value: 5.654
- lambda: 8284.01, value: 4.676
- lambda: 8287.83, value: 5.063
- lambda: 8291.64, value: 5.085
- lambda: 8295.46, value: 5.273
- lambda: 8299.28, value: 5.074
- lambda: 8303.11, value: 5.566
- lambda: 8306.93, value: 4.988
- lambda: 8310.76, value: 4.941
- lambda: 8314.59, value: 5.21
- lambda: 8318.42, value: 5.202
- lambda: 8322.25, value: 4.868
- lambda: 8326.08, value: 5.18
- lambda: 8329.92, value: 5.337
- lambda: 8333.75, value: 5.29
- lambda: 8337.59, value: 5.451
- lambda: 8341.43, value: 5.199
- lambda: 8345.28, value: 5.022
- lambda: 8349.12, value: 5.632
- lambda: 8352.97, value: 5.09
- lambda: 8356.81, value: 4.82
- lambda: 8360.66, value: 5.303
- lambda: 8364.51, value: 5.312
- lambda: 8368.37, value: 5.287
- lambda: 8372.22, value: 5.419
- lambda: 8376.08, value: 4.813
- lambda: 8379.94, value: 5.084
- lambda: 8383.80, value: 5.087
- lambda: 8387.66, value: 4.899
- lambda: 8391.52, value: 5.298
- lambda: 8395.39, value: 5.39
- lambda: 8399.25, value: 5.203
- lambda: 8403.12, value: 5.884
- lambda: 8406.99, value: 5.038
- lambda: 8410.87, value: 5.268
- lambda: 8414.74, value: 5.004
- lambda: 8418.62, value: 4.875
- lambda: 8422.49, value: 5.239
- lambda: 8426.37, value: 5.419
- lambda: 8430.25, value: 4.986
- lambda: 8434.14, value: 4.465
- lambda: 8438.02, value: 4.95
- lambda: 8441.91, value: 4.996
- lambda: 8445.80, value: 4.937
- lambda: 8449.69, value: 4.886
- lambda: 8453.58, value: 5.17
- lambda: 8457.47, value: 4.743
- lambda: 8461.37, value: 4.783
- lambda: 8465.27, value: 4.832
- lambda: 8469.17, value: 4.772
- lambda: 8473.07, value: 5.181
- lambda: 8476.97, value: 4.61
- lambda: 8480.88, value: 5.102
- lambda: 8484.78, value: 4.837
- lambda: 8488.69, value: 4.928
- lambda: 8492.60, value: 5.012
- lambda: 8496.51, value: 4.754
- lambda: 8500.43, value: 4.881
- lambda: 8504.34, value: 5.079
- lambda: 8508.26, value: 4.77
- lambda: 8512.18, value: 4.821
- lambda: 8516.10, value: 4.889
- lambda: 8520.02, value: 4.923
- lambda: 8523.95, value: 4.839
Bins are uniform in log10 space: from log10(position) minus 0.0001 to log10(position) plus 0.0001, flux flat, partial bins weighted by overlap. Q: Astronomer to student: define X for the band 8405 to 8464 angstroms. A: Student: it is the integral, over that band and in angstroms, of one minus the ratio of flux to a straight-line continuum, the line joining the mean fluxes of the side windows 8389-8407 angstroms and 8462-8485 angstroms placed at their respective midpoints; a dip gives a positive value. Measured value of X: 1.8 angstroms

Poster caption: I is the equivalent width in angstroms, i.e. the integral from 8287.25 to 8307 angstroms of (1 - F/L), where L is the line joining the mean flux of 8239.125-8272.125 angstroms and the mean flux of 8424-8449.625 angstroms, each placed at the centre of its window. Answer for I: 0.6 angstroms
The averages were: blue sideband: 5.47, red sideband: 4.96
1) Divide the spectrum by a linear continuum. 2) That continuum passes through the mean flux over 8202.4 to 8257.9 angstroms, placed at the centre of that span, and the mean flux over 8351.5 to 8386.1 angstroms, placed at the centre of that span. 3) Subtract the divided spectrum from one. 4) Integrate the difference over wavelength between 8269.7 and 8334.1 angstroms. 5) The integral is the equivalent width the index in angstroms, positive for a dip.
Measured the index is 1.3 angstroms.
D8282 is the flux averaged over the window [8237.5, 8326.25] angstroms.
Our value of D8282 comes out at 5.28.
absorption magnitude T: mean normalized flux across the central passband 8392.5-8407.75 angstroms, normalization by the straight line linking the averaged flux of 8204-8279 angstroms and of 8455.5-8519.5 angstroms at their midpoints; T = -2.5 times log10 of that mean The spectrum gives -0.067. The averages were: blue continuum 5.44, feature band 5.4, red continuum 4.88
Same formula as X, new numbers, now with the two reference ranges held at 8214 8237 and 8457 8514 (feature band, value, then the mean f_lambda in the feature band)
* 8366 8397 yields -0.5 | 5.16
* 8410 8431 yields -0.6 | 5.14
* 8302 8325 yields 0.4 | 5.12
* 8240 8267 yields -0.9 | 5.48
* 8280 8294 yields 0.5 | 5.06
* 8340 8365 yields -0.3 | 5.19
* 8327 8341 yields -0.5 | 5.33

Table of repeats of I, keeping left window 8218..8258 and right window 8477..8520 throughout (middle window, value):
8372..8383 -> 0.21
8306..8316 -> 0.47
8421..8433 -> -0.28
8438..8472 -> 0.59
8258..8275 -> -0.02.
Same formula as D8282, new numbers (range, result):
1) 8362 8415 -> 5.22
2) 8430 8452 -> 4.87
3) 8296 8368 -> 5.2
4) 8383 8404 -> 5.28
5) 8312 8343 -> 5.21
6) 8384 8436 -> 5.15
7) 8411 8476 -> 4.96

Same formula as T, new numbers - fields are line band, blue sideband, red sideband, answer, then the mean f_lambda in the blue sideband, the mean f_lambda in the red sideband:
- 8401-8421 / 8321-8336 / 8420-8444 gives -0.04 mag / 5.19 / 5.01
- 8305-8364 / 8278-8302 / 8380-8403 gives 0.00 mag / 5.15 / 5.23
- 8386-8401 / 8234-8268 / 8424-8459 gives -0.03 mag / 5.45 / 4.96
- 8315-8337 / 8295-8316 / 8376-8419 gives -0.01 mag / 5.17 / 5.18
